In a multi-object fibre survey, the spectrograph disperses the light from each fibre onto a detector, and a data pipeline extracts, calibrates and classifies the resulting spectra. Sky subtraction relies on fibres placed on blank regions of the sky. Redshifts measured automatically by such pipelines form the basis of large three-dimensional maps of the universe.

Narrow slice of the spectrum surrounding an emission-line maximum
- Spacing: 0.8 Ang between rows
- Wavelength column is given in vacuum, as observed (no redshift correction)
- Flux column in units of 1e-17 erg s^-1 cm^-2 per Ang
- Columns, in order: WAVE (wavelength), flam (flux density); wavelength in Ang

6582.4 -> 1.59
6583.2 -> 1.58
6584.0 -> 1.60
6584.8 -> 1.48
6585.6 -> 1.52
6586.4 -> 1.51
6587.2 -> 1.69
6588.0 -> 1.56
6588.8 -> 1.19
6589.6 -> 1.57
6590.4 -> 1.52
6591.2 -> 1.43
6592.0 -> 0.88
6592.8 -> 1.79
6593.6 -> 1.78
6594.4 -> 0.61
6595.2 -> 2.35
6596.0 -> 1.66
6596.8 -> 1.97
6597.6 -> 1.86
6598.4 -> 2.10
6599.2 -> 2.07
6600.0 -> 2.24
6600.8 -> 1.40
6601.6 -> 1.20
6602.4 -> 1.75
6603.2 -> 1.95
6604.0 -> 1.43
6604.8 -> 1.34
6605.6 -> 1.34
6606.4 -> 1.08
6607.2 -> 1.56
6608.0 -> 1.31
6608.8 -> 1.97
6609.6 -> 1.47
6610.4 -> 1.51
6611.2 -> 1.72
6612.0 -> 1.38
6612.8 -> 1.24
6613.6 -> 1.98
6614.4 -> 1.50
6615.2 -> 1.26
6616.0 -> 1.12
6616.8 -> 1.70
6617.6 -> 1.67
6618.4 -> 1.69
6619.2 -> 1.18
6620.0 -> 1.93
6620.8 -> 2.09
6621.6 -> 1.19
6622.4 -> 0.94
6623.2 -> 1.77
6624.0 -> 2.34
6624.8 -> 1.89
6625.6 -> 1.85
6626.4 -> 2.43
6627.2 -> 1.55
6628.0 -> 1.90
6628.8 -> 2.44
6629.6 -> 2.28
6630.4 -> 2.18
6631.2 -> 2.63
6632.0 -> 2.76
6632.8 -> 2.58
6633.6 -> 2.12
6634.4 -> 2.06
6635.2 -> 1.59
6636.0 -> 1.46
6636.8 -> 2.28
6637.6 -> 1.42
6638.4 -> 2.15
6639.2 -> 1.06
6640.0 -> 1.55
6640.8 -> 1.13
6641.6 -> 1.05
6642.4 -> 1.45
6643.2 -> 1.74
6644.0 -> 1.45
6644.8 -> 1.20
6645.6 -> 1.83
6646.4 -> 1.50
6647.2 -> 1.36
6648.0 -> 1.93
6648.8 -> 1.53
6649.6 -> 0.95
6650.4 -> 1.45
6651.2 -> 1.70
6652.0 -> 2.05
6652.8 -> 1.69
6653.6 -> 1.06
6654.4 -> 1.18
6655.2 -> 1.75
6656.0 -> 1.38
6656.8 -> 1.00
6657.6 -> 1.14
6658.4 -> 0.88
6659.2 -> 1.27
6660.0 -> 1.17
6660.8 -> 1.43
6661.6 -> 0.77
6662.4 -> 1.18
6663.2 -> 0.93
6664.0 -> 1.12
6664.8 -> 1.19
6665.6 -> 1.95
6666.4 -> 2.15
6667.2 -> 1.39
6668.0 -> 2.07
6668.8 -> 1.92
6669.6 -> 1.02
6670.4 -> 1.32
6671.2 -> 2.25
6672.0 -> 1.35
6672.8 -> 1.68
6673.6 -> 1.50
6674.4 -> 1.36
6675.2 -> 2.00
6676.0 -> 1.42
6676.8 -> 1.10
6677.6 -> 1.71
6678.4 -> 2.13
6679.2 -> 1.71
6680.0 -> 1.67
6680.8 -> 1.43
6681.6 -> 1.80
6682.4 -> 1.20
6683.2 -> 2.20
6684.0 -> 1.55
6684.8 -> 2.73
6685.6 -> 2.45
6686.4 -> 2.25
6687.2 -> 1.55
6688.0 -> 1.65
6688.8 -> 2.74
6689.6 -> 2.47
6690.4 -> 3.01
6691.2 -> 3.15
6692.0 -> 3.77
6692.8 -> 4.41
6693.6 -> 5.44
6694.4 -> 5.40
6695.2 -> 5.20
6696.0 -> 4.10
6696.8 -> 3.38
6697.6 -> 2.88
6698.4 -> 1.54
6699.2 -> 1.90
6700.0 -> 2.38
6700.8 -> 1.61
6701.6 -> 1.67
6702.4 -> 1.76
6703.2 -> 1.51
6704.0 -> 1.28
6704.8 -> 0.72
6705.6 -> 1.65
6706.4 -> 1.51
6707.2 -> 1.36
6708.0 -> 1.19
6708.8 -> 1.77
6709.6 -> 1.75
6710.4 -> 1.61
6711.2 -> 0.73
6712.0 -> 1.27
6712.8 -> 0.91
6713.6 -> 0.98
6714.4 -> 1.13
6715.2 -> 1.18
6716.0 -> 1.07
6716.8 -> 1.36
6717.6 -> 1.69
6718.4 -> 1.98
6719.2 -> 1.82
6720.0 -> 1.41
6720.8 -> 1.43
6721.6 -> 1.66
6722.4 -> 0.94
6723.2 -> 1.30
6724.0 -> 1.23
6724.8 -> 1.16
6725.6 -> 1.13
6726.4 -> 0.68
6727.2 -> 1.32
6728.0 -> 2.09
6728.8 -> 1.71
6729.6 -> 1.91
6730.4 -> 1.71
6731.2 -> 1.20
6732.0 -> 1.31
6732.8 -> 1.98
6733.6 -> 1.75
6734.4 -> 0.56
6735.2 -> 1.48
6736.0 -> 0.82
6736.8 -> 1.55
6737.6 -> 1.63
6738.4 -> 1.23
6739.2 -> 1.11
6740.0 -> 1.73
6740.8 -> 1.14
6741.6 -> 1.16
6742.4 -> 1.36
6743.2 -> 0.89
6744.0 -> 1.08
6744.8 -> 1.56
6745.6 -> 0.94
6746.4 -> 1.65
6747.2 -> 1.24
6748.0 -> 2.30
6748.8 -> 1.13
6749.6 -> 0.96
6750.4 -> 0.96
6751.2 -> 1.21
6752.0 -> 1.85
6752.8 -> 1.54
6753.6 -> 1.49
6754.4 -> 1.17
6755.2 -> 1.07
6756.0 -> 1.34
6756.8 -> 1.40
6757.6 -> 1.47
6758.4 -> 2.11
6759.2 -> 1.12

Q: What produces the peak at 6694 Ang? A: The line [O III] 5007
